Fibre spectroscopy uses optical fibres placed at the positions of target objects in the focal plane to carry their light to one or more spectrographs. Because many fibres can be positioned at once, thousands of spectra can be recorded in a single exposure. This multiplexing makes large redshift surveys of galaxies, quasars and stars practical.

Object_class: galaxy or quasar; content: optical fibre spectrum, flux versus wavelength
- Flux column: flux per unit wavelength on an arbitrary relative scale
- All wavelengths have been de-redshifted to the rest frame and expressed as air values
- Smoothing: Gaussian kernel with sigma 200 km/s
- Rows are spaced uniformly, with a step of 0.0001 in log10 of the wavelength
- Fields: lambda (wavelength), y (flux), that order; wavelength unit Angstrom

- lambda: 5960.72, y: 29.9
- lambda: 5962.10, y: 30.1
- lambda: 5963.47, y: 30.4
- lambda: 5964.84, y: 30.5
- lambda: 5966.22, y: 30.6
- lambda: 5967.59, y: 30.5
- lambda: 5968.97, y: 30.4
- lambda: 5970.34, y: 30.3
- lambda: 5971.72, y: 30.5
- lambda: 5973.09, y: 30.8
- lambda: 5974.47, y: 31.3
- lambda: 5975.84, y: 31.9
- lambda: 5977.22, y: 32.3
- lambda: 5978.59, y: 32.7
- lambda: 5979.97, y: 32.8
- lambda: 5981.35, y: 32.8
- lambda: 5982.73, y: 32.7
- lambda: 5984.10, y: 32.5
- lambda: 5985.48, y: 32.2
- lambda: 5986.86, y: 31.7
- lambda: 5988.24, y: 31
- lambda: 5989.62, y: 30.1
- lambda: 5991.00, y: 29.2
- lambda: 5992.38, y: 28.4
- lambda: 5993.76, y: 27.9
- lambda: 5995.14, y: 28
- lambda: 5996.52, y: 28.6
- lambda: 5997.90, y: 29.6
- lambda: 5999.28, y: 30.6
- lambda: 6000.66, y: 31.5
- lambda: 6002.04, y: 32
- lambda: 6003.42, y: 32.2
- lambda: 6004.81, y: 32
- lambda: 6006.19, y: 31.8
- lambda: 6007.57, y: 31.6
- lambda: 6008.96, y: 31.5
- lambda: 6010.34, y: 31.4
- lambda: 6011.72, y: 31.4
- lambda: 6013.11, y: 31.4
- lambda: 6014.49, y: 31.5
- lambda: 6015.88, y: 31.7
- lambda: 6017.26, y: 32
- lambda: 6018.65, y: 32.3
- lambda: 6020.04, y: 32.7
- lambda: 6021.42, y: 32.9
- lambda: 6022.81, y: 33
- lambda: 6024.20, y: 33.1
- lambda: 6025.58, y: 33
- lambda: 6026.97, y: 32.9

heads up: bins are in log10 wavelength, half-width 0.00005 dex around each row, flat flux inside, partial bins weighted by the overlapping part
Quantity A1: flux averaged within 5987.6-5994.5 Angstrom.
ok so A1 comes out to 29.3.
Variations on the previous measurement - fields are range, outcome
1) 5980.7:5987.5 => 32.4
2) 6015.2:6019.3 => 32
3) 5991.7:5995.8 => 28.1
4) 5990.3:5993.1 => 28.8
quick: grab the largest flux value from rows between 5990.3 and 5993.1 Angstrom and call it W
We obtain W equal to 29.2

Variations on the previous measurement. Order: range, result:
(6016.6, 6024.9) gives 33.1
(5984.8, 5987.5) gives 32.2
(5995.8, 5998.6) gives 29.6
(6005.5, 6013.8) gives 31.8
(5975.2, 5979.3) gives 32.7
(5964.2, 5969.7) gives 30.6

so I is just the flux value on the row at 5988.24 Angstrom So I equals 31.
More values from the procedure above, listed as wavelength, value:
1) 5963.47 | 30.4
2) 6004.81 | 32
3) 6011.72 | 31.4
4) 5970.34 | 30.3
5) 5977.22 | 32.3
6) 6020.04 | 32.7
